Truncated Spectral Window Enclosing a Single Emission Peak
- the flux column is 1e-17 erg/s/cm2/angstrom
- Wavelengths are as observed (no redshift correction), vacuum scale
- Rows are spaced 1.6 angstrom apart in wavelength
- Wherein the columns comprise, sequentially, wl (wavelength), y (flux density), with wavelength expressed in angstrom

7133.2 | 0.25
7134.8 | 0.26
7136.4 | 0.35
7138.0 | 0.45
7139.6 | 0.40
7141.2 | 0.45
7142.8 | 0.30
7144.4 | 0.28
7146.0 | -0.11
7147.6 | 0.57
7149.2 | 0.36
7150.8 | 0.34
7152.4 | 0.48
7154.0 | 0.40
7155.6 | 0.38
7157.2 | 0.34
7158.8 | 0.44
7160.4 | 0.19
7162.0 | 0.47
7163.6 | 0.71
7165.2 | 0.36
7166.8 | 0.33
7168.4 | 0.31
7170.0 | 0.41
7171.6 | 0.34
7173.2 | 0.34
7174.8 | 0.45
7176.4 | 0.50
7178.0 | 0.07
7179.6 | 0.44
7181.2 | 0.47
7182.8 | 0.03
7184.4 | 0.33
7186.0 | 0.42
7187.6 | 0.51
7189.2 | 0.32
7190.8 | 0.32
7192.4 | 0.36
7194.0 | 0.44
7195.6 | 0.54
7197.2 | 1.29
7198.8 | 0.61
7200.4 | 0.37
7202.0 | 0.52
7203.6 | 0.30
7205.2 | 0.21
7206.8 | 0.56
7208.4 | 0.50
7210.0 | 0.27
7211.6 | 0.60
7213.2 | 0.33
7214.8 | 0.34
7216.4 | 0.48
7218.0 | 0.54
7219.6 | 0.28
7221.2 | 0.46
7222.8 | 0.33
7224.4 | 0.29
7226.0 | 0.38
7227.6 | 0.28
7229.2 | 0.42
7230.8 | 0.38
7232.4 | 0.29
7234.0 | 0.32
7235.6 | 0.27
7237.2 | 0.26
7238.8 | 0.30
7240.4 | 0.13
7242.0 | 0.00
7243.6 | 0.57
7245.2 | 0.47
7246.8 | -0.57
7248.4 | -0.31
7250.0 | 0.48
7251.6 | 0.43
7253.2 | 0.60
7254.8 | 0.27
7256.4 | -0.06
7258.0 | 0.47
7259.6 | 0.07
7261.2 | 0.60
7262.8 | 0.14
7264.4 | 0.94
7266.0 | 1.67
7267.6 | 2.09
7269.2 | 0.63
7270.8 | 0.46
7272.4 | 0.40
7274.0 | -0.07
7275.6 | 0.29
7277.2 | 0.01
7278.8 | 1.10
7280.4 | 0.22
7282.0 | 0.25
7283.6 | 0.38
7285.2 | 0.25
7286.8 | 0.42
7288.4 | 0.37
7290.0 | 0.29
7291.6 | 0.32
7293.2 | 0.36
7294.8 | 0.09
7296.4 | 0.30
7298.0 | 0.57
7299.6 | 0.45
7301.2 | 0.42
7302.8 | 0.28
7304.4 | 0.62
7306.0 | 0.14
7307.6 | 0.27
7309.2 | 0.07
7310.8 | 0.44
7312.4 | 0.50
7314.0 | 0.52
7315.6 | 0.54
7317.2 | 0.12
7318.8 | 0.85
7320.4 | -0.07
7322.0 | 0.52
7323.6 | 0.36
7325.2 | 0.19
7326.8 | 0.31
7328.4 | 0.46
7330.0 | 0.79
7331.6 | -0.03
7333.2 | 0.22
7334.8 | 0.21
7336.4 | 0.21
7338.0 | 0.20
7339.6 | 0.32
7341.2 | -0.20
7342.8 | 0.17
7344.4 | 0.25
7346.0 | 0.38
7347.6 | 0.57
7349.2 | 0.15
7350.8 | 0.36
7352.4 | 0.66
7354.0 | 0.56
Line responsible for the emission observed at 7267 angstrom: [O III] 5007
